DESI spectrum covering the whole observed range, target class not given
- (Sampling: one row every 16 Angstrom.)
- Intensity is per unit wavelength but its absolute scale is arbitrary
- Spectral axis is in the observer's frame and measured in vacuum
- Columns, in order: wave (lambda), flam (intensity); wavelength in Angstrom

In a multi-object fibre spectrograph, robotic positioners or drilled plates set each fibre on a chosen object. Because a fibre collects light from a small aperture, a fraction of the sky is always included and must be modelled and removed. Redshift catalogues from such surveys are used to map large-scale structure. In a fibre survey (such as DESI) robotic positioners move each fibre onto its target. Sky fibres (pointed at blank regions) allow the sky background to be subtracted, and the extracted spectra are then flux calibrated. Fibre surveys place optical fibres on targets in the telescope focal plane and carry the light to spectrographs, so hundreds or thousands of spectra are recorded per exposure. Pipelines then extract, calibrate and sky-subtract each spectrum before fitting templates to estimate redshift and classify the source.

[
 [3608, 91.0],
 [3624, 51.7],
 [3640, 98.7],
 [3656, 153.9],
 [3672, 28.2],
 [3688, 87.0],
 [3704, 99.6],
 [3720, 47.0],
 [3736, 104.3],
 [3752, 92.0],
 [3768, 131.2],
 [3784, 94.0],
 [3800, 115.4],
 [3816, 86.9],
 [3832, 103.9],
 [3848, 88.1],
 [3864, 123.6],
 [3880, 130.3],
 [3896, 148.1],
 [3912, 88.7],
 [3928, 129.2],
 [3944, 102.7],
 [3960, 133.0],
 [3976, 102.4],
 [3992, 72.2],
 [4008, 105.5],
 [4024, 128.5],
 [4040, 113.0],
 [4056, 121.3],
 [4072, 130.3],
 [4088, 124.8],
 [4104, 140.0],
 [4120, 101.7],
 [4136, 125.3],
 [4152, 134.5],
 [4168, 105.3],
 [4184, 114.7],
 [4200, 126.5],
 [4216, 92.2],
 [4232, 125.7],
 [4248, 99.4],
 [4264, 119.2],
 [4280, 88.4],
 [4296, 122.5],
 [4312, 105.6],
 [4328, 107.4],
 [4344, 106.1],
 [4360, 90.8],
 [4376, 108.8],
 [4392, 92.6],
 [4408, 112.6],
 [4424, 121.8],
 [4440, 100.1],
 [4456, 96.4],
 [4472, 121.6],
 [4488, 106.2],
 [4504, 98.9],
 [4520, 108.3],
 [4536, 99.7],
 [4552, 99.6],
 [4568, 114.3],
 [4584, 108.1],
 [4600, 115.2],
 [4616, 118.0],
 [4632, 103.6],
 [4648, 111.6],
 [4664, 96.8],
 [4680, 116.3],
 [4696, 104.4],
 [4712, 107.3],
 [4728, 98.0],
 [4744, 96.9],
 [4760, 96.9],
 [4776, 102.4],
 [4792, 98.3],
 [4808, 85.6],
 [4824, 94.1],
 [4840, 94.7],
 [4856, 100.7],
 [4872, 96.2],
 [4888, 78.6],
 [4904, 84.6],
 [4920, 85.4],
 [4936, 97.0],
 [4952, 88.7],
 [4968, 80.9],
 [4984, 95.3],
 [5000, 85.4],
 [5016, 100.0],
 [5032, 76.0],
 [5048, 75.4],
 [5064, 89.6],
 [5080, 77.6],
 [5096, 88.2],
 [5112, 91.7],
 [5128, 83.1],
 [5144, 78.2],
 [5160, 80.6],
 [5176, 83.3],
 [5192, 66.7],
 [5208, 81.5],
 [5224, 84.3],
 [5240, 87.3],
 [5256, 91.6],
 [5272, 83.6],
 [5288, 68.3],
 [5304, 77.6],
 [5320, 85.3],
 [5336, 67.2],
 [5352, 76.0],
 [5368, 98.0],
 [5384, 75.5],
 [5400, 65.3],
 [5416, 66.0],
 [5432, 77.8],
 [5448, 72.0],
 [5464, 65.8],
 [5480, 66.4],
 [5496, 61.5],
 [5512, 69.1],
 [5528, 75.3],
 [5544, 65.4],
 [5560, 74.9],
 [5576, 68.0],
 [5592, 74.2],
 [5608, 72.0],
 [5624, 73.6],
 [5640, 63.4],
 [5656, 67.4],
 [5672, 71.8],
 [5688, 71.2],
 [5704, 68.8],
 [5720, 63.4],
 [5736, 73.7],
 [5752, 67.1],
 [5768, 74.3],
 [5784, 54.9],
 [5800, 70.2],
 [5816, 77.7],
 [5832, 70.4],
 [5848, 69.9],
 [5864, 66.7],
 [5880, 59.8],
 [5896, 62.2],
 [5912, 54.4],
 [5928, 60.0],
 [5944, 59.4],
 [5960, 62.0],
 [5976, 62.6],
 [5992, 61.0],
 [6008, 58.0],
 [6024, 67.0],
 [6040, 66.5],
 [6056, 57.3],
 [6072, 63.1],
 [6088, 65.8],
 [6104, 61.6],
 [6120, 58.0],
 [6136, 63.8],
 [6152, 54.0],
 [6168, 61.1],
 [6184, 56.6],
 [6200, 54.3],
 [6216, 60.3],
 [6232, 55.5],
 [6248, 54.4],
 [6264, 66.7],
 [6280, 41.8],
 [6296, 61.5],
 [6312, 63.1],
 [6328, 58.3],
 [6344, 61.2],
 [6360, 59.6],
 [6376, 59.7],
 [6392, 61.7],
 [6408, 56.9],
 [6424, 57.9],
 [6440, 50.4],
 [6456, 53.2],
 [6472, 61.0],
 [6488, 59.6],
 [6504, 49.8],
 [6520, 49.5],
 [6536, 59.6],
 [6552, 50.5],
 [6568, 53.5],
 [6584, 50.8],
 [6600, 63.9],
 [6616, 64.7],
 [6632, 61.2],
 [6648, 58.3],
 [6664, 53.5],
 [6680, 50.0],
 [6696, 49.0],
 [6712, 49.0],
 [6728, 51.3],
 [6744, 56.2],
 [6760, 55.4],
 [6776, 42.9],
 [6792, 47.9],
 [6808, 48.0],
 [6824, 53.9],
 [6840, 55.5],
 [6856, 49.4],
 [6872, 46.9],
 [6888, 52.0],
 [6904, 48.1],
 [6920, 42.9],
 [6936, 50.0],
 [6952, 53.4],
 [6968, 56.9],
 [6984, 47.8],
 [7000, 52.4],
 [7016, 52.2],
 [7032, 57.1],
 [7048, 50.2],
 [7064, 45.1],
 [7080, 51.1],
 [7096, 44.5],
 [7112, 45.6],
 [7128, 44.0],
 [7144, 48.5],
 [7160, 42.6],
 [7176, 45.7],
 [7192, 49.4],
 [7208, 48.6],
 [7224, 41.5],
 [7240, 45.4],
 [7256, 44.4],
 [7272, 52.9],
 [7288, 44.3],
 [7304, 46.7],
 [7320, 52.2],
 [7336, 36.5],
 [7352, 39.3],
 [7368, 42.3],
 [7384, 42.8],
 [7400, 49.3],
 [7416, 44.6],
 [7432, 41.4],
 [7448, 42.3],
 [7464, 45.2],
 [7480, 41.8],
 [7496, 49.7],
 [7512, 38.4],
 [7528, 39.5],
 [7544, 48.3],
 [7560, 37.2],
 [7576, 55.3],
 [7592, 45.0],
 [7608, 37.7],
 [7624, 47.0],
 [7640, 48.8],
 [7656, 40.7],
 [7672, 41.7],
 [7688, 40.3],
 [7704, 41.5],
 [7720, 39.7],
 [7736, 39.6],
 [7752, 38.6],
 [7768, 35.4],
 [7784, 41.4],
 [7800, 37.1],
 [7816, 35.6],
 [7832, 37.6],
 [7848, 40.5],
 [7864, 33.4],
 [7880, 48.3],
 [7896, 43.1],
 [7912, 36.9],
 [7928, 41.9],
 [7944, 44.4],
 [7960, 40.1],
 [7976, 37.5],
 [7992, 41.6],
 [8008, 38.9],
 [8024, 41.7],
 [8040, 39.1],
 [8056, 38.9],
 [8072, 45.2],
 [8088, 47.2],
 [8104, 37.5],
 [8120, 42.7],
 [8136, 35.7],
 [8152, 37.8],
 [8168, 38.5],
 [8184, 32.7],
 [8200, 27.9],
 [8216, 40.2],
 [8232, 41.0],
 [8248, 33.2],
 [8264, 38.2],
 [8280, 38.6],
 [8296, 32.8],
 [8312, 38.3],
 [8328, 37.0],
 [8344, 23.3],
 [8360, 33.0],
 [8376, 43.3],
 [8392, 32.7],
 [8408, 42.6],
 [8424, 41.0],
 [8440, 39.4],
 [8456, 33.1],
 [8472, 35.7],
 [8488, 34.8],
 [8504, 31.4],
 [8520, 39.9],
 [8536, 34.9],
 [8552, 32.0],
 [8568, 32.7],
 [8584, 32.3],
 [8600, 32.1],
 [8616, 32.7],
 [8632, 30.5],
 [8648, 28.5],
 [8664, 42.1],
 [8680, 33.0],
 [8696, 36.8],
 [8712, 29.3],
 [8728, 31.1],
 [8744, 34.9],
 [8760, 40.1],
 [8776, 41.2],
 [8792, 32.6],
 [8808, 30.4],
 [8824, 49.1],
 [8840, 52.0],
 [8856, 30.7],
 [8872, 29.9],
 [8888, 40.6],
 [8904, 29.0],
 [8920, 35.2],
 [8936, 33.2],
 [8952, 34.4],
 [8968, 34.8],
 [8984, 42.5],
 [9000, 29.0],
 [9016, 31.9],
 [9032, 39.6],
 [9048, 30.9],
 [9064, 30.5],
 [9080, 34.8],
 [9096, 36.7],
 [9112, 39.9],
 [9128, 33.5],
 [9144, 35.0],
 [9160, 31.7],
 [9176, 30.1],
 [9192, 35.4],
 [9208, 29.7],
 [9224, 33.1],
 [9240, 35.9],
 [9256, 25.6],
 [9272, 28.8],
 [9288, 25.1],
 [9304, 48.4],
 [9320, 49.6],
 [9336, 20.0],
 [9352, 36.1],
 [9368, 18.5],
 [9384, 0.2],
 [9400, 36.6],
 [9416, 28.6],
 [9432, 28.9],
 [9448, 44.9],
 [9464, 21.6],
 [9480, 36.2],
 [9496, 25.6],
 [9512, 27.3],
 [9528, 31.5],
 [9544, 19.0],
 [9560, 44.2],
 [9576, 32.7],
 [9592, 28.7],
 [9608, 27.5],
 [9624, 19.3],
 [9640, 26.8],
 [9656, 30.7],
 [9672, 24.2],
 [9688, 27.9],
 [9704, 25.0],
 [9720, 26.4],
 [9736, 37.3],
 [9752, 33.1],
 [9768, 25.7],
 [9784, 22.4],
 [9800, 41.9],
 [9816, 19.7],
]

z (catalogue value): 0.00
